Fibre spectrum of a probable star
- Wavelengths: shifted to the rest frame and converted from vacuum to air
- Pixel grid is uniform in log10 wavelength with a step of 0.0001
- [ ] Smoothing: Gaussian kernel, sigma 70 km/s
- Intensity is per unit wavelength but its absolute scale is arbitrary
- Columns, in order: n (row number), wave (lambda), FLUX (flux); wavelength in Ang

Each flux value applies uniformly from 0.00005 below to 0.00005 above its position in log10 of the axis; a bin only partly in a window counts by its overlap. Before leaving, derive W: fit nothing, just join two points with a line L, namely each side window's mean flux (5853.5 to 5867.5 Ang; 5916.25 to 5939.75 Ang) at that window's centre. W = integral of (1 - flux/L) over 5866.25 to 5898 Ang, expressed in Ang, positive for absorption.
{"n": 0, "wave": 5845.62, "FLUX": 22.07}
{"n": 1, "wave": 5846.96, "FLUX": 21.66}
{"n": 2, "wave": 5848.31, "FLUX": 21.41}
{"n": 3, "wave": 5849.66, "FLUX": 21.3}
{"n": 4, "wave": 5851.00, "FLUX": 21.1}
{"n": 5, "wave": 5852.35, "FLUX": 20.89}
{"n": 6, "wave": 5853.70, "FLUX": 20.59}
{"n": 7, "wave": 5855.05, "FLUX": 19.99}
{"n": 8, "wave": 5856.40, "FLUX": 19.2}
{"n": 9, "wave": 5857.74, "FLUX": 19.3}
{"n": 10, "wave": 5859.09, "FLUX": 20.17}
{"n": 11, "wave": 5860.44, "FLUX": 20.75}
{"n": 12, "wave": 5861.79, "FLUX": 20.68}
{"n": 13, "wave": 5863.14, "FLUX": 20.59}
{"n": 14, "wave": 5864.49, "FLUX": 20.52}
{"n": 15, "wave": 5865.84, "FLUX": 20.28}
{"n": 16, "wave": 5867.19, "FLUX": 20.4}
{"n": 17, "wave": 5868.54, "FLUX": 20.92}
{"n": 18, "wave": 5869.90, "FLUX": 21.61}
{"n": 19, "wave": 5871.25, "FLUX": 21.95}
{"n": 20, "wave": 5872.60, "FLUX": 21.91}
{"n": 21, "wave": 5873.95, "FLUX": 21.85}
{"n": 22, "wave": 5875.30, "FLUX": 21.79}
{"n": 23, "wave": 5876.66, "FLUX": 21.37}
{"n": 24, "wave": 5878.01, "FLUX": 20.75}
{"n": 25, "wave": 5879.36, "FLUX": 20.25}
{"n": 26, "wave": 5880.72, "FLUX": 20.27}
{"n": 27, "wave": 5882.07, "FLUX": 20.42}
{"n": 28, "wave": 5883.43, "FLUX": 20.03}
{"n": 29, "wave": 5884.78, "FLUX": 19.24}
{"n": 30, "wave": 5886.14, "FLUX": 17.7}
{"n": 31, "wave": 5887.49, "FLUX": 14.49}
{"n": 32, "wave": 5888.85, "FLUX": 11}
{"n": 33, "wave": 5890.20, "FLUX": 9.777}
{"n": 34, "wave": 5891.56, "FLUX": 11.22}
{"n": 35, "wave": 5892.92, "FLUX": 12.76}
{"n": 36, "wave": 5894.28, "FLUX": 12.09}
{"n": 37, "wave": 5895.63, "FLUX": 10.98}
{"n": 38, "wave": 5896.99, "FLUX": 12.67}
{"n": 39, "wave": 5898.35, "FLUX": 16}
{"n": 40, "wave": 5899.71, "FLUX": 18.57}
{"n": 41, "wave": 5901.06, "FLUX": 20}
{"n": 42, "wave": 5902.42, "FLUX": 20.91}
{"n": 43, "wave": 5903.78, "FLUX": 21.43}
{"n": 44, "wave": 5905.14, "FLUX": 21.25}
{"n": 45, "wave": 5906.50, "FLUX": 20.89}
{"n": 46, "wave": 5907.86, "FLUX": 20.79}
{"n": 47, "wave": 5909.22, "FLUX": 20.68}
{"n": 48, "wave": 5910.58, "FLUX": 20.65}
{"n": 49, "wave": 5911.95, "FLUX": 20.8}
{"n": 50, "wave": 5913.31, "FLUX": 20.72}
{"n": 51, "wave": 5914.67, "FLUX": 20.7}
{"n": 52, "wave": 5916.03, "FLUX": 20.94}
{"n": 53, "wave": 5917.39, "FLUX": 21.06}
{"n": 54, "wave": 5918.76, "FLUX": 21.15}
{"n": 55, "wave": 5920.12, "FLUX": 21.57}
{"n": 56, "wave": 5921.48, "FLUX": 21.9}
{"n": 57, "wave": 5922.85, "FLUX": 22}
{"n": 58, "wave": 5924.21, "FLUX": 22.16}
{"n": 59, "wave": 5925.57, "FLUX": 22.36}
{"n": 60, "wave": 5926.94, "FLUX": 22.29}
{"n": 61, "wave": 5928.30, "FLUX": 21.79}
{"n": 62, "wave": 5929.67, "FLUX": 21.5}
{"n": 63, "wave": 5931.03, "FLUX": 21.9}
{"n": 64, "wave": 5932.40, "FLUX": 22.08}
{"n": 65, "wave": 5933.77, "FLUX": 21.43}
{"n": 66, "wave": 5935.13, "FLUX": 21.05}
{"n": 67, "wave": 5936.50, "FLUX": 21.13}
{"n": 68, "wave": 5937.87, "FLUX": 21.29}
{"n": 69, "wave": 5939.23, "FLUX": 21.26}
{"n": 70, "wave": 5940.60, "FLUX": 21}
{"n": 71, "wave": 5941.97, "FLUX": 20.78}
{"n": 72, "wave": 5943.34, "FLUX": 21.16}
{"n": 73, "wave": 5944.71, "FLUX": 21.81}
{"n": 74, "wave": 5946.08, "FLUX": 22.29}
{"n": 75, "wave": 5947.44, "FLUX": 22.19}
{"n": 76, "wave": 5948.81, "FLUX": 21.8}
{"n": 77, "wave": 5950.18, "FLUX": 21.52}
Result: 4.6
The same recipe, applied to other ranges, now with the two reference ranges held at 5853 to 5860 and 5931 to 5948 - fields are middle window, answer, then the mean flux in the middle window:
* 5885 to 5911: 5.2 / 16.5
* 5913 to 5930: -0.4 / 21.6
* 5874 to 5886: -0.1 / 20.5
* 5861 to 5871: -0.3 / 20.8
